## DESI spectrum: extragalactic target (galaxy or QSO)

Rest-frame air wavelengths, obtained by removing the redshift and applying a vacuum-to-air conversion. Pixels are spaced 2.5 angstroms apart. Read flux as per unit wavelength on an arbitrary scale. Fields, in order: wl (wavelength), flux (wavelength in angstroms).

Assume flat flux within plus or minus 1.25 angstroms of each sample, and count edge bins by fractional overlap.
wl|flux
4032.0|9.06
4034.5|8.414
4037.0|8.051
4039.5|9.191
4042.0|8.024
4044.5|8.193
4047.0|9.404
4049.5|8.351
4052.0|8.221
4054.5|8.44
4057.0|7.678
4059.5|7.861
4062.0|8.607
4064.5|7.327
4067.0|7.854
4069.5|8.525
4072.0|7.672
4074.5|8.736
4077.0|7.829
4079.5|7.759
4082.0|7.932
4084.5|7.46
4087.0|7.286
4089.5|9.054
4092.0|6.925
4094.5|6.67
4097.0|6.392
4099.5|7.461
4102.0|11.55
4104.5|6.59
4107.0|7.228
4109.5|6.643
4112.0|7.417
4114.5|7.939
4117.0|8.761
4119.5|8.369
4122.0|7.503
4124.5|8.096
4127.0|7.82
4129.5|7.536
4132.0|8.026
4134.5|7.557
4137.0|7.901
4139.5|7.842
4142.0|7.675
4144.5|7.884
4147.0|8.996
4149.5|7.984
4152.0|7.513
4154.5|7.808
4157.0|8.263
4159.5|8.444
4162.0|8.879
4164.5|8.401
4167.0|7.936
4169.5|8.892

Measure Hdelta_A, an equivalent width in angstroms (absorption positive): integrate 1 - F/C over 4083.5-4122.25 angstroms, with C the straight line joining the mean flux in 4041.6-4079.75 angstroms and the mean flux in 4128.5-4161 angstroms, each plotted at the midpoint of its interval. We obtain 1.71 angstroms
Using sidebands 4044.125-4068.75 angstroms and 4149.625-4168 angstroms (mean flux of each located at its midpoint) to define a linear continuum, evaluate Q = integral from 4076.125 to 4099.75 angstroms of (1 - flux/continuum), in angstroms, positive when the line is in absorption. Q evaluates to 2.1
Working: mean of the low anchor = 8.2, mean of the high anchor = 8.17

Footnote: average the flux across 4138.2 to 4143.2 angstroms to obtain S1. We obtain 7.76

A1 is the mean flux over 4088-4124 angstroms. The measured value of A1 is 7.75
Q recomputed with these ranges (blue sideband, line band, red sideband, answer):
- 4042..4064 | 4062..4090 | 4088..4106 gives 0.3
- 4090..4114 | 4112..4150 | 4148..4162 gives -0.7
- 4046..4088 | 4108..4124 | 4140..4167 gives 0.7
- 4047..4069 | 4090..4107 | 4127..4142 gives 0.7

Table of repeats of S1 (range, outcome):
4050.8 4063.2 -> 8.16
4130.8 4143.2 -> 7.8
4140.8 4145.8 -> 7.79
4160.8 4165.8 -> 8.63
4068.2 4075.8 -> 8.3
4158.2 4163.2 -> 8.66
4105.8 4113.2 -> 7.09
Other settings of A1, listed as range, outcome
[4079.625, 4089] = 7.7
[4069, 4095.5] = 7.79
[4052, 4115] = 7.8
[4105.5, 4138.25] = 7.74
